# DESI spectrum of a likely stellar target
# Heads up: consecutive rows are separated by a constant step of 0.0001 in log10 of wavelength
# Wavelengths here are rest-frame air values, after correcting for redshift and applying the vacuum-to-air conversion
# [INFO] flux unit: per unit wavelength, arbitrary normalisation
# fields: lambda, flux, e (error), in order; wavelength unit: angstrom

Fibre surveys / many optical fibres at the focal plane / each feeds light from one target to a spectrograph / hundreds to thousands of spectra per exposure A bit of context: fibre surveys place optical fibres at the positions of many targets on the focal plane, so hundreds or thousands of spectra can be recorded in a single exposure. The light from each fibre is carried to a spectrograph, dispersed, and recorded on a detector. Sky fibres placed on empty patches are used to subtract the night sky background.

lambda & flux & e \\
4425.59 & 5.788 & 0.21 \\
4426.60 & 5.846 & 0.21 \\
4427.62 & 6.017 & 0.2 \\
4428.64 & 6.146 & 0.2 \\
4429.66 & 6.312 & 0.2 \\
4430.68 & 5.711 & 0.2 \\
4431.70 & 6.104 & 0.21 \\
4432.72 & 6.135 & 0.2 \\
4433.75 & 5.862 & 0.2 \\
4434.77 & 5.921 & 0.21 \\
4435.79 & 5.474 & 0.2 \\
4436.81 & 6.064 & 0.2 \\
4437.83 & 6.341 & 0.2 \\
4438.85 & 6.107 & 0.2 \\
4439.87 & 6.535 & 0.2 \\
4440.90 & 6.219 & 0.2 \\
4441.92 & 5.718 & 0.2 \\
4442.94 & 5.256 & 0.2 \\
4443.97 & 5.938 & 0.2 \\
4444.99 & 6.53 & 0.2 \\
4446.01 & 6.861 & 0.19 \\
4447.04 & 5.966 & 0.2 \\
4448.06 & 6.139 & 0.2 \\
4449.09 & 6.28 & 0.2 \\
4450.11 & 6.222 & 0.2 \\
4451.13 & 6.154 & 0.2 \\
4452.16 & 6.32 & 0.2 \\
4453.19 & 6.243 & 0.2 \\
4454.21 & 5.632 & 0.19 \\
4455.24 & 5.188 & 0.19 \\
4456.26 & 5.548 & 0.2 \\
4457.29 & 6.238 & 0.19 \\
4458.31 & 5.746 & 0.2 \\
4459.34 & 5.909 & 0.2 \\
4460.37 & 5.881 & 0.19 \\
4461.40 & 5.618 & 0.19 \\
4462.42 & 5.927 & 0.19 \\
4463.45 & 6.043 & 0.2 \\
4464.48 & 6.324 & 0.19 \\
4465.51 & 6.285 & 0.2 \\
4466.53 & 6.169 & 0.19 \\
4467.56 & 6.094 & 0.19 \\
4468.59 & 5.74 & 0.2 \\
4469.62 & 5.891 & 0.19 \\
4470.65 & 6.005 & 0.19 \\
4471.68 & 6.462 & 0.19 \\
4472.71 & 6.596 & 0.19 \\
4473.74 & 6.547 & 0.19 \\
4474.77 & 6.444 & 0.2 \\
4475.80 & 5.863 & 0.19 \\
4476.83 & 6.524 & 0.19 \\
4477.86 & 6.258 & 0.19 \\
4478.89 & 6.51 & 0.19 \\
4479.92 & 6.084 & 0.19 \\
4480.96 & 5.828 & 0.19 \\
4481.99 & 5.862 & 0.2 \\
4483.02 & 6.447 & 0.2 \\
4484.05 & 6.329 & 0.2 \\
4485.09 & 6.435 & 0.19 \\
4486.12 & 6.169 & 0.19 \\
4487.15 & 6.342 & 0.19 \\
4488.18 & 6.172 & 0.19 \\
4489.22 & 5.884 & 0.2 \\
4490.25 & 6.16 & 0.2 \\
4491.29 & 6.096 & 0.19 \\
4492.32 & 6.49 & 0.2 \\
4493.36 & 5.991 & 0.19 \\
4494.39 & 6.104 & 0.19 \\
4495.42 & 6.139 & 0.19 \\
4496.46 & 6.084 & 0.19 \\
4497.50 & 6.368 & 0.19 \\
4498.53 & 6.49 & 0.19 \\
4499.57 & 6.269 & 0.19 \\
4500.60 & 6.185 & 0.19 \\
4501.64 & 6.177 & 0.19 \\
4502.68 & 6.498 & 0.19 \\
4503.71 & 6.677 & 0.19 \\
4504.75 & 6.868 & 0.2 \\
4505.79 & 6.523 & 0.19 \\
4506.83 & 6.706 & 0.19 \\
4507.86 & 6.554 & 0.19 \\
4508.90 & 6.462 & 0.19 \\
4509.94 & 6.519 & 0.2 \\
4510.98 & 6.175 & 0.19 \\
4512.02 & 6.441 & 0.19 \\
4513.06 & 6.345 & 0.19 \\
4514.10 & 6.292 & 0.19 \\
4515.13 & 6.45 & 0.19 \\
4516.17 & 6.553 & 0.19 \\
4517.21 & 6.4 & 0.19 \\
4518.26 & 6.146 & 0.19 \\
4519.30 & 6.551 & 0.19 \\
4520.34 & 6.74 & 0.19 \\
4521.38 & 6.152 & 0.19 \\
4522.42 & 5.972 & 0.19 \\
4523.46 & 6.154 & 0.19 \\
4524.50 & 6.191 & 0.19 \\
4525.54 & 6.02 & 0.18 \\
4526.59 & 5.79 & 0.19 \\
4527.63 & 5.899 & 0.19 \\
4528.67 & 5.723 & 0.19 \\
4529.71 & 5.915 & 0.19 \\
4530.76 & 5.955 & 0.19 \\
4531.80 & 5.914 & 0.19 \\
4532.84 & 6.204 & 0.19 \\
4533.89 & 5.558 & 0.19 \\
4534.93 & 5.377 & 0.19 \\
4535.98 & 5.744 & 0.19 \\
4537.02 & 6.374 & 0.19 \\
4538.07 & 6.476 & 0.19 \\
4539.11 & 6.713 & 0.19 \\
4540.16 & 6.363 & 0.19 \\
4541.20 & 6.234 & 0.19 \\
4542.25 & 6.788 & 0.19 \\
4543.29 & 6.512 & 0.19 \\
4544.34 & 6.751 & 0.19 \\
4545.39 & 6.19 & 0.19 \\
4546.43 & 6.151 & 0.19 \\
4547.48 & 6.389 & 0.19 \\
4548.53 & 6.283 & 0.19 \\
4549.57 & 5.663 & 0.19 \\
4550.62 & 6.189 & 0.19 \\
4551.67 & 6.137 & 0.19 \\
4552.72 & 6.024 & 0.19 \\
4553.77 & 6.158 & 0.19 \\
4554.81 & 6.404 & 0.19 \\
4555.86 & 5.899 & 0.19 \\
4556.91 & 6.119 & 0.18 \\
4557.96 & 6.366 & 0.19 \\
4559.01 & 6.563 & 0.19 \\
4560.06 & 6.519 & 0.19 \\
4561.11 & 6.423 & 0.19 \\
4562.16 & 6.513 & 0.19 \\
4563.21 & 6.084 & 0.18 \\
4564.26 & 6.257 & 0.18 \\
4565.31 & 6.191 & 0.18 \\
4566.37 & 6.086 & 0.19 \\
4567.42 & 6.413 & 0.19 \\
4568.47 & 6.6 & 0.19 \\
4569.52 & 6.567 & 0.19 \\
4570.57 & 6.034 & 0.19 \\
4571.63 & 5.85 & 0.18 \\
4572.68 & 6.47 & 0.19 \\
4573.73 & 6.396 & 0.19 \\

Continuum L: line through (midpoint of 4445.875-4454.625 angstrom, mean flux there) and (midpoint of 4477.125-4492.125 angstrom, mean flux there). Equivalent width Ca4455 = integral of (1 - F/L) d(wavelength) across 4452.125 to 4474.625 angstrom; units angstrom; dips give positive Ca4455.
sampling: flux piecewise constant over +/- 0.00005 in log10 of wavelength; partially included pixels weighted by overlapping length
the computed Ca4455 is 0.6 angstrom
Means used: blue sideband 6.18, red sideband 6.2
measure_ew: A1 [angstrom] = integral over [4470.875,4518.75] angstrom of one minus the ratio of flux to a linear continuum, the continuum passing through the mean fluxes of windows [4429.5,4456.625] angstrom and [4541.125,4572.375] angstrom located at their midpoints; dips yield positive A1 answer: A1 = -1.4 angstrom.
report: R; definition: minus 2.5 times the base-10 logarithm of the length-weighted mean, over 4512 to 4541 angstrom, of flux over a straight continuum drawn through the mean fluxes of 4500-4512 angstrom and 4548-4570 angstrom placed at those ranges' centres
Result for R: 0.04 mag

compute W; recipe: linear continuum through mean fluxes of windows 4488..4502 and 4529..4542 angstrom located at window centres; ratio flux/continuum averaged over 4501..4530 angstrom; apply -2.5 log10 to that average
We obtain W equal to -0.03 mag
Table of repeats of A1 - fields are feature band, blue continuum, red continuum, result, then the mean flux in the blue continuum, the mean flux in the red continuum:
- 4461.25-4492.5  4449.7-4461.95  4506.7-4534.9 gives -1.0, 5.89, 6.19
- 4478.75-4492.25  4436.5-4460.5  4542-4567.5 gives -0.1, 6.05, 6.28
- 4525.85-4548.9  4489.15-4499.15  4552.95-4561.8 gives 0.4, 6.19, 6.3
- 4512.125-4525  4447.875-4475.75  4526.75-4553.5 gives -0.5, 6.06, 6.14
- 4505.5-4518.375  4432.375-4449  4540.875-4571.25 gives -0.5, 6.07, 6.29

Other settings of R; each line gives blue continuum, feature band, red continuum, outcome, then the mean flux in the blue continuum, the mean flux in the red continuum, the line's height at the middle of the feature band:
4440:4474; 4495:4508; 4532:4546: -0.046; 6.05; 6.25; 6.16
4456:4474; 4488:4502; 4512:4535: -0.016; 6.06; 6.13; 6.09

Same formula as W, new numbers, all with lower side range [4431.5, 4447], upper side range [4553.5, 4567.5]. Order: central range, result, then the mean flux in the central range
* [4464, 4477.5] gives -0.02 mag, 6.23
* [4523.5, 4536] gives 0.06 mag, 5.87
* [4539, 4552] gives -0.01 mag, 6.33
